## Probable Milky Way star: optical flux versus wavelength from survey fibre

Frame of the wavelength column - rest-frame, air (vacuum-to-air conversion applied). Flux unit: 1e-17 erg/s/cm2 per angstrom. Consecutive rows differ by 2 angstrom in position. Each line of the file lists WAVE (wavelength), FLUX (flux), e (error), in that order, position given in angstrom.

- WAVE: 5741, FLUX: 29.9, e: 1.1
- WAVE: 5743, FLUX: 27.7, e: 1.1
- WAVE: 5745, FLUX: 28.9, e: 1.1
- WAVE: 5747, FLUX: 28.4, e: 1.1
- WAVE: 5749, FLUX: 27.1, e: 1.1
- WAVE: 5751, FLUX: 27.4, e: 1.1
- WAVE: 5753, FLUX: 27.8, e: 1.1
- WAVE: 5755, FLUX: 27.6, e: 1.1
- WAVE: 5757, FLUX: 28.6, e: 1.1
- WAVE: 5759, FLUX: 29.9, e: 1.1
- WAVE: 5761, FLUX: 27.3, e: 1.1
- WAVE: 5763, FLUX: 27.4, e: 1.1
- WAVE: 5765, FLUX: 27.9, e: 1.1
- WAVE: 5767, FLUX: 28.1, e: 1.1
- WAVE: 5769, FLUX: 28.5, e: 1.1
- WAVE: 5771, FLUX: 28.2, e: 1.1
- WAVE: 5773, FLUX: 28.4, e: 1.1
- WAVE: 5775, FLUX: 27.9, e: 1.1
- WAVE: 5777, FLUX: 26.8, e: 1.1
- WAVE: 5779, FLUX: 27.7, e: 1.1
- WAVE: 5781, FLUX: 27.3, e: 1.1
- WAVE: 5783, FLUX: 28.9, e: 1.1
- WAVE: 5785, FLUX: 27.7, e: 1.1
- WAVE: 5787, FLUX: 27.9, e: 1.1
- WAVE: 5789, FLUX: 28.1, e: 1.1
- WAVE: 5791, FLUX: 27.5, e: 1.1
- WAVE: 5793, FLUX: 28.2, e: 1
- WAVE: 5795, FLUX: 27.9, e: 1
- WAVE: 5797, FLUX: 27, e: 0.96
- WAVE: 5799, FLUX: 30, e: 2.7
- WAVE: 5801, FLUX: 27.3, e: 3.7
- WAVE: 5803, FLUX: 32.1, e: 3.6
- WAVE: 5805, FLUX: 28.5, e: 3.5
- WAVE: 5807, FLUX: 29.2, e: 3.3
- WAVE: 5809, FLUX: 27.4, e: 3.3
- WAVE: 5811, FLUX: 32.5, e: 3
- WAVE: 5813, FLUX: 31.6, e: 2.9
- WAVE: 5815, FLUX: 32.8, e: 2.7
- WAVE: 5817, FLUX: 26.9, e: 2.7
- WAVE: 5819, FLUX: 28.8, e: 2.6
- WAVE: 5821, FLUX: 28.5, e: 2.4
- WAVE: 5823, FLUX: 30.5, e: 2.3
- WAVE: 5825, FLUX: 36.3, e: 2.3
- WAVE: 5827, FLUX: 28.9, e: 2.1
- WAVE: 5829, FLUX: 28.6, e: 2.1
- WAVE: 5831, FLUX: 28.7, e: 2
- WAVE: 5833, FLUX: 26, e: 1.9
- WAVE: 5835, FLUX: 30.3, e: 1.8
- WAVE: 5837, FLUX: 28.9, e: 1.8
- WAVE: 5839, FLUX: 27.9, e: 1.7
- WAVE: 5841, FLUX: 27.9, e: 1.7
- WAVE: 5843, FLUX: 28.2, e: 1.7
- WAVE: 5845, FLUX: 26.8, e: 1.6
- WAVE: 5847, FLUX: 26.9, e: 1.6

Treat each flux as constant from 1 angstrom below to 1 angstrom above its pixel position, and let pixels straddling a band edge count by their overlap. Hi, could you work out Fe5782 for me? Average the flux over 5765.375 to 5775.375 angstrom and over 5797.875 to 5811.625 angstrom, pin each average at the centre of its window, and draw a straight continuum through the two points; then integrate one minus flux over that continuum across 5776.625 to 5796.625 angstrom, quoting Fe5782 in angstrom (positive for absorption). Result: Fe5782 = 0.7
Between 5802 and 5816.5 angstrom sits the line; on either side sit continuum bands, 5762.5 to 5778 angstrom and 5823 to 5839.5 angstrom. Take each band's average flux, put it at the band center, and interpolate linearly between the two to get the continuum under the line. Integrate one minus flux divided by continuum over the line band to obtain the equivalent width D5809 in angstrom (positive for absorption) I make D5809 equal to -0.7 angstrom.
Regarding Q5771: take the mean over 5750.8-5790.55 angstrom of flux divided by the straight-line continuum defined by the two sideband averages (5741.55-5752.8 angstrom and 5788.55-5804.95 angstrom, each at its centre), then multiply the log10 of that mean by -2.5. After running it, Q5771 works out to 0.01 mag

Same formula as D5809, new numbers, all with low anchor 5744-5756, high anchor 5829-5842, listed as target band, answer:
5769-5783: 0.1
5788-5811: -0.4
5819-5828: -0.8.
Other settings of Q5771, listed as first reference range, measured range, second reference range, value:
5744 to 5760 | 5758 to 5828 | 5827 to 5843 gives -0.02 mag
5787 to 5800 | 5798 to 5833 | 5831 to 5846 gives -0.06 mag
